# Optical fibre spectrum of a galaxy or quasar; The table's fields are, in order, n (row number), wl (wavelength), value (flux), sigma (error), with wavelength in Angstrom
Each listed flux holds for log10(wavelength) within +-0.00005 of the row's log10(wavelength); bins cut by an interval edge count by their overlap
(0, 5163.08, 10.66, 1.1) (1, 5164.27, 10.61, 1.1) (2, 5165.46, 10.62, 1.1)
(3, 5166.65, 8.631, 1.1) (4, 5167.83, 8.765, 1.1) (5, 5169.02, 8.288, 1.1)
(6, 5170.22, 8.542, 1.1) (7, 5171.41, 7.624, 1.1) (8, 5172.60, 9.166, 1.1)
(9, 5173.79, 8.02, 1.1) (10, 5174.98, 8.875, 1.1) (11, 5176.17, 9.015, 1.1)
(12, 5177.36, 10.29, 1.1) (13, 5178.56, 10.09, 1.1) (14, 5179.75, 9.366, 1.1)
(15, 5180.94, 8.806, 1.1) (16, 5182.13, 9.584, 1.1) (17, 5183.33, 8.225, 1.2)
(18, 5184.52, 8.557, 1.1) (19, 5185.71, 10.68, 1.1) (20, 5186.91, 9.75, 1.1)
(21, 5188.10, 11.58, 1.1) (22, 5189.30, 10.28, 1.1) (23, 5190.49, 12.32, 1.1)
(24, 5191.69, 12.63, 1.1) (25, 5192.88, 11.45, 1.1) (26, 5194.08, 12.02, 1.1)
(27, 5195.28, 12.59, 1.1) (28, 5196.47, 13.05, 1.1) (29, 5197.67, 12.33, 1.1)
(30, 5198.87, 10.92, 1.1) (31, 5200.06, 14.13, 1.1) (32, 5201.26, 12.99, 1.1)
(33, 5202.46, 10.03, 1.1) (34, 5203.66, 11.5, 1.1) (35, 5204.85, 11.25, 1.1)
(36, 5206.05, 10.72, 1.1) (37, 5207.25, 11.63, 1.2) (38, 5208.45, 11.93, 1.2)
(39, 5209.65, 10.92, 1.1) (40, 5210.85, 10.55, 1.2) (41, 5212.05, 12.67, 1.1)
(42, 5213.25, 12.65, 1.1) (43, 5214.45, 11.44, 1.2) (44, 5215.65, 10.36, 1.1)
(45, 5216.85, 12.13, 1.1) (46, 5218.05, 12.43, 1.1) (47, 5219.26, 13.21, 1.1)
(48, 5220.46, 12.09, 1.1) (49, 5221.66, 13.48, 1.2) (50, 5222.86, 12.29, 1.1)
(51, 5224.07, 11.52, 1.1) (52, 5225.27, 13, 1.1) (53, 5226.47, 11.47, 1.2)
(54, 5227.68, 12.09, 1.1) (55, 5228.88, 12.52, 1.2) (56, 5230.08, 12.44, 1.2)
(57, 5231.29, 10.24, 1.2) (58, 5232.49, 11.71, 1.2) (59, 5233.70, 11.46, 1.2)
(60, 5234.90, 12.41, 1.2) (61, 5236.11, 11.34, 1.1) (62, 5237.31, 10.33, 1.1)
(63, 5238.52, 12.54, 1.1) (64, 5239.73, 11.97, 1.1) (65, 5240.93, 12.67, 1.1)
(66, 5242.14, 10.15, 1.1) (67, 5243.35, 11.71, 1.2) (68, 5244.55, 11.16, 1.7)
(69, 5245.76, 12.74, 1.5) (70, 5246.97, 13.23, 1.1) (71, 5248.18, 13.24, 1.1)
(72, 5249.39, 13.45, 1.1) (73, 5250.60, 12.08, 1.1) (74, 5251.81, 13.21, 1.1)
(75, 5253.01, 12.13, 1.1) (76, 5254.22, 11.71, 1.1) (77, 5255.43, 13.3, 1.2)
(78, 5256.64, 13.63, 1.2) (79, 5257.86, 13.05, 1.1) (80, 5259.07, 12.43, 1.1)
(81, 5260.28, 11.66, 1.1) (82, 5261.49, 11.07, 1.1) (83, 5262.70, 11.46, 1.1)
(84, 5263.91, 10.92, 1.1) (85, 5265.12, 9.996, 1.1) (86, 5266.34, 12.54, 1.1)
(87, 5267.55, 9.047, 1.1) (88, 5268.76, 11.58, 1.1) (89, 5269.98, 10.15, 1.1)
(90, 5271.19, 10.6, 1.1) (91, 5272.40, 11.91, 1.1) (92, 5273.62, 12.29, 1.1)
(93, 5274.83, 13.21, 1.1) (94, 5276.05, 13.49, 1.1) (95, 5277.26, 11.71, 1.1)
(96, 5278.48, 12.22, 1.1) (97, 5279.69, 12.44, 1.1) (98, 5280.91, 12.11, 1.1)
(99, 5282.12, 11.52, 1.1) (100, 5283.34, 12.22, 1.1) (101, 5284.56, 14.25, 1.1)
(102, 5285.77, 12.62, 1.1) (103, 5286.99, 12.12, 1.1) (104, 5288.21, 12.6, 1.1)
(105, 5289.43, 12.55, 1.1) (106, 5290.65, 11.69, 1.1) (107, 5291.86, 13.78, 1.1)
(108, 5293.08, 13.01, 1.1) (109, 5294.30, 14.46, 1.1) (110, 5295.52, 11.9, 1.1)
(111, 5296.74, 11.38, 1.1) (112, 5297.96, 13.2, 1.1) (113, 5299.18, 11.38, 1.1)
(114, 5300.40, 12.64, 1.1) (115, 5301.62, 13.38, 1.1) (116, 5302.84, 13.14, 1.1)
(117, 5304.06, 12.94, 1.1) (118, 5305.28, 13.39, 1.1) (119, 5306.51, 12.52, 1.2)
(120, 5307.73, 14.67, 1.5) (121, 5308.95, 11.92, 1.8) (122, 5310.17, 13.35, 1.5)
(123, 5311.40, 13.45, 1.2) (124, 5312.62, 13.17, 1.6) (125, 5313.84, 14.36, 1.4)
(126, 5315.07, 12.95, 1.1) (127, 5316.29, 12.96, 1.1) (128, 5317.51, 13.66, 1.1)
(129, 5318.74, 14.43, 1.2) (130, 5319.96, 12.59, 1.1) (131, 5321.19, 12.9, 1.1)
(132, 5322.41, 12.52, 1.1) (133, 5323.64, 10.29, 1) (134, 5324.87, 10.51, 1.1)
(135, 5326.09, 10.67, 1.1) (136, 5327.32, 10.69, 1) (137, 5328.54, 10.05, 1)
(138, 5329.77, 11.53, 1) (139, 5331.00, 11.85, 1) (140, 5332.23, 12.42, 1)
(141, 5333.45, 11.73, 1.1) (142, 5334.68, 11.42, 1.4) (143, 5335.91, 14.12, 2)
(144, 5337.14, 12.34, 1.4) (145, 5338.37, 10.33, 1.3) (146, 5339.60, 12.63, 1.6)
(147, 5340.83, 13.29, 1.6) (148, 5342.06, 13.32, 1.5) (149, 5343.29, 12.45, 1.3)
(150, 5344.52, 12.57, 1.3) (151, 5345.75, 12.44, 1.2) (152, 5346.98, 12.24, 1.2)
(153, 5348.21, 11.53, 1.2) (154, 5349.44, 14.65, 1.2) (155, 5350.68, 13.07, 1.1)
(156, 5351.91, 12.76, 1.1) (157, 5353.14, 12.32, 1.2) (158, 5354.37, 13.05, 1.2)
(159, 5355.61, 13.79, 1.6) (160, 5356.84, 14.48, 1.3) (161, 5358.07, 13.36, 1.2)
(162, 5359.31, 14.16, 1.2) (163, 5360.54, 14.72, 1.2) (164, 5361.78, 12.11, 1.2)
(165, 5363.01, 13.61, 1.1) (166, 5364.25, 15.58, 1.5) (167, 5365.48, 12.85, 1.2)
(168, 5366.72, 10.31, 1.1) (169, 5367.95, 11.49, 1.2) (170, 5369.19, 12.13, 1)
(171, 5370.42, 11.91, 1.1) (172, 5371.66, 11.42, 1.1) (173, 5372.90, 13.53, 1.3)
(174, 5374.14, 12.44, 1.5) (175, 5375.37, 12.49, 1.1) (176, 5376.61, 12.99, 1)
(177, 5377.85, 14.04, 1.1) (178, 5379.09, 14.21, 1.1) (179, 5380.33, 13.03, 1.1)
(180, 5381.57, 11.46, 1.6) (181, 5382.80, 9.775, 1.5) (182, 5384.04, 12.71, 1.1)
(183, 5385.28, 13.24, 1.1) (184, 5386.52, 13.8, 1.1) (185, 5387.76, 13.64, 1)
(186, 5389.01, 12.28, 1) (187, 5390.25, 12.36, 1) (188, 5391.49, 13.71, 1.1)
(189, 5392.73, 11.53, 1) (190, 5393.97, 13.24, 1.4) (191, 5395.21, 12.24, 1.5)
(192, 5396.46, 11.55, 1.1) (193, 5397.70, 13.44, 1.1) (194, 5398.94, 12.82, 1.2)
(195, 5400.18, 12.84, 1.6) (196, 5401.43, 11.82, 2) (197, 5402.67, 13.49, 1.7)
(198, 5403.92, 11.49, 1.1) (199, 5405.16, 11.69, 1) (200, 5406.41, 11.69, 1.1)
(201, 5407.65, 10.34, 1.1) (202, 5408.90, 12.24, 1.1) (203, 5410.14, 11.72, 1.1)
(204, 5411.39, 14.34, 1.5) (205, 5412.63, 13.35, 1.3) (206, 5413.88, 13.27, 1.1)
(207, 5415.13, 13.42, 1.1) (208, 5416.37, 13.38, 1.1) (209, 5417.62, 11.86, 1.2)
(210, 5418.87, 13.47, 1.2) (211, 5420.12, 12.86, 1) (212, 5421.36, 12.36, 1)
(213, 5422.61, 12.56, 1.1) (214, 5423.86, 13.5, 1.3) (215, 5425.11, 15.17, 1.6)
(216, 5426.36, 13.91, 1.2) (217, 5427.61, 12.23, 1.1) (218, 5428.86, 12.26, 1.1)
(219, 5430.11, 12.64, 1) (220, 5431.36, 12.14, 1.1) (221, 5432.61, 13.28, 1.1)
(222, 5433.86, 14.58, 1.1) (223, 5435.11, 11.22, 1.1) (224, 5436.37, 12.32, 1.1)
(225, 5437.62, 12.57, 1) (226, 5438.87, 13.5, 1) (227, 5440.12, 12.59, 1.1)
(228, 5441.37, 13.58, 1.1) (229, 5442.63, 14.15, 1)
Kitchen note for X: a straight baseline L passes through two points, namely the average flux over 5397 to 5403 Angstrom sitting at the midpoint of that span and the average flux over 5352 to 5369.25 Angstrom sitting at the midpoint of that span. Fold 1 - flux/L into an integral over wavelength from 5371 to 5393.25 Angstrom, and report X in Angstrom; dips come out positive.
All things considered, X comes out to 0.5 Angstrom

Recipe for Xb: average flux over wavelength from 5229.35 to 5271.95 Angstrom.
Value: 11.8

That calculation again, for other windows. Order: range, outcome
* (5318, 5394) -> 12.6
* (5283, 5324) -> 12.9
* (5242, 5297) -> 12.2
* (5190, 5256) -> 12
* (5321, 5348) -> 11.9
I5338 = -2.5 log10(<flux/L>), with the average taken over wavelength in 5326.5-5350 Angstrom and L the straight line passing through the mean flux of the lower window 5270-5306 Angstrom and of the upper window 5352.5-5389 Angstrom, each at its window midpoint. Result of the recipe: 0.05 mag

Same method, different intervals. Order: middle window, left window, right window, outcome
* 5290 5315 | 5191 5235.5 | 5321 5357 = -0.07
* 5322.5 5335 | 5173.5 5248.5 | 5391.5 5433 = 0.09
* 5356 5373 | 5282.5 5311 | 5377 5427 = -0.02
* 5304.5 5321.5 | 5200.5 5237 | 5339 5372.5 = -0.06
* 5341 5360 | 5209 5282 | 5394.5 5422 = -0.07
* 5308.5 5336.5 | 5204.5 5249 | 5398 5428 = 0.00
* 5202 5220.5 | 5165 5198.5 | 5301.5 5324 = -0.08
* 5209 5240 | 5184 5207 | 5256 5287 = -0.02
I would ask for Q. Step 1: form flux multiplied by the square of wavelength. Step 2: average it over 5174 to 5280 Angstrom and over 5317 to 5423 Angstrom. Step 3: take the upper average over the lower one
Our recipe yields 1.14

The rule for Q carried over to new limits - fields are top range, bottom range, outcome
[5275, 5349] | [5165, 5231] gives 1.19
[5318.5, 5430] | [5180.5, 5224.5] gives 1.17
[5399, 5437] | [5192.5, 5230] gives 1.15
